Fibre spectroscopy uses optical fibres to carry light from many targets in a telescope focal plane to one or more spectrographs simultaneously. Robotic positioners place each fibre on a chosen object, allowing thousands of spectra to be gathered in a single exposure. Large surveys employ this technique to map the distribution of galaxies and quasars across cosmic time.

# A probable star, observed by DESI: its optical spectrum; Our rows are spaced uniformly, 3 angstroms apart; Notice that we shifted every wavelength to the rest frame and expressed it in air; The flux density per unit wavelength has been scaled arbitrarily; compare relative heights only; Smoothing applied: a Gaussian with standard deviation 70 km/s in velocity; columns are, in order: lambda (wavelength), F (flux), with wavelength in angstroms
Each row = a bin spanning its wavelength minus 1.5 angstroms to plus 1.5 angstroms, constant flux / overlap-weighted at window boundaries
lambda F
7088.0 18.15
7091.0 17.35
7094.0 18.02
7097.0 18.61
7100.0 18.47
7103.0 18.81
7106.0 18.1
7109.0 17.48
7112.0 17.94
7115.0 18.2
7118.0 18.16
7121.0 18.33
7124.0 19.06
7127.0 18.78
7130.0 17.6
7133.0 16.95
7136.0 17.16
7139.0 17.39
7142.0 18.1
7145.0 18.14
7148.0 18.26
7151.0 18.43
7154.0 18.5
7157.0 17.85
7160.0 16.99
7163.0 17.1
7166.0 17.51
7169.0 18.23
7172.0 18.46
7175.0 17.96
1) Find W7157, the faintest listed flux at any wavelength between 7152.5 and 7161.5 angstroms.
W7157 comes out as 16.99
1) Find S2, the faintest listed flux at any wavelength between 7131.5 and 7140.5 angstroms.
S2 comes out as 16.95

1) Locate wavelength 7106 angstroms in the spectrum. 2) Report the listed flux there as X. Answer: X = 18.1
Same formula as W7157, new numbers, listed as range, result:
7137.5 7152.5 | 17.39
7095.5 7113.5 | 17.48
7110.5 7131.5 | 17.6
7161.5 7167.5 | 17.1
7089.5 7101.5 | 17.35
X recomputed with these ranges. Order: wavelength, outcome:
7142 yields 18.1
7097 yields 18.61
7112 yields 17.94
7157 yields 17.85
